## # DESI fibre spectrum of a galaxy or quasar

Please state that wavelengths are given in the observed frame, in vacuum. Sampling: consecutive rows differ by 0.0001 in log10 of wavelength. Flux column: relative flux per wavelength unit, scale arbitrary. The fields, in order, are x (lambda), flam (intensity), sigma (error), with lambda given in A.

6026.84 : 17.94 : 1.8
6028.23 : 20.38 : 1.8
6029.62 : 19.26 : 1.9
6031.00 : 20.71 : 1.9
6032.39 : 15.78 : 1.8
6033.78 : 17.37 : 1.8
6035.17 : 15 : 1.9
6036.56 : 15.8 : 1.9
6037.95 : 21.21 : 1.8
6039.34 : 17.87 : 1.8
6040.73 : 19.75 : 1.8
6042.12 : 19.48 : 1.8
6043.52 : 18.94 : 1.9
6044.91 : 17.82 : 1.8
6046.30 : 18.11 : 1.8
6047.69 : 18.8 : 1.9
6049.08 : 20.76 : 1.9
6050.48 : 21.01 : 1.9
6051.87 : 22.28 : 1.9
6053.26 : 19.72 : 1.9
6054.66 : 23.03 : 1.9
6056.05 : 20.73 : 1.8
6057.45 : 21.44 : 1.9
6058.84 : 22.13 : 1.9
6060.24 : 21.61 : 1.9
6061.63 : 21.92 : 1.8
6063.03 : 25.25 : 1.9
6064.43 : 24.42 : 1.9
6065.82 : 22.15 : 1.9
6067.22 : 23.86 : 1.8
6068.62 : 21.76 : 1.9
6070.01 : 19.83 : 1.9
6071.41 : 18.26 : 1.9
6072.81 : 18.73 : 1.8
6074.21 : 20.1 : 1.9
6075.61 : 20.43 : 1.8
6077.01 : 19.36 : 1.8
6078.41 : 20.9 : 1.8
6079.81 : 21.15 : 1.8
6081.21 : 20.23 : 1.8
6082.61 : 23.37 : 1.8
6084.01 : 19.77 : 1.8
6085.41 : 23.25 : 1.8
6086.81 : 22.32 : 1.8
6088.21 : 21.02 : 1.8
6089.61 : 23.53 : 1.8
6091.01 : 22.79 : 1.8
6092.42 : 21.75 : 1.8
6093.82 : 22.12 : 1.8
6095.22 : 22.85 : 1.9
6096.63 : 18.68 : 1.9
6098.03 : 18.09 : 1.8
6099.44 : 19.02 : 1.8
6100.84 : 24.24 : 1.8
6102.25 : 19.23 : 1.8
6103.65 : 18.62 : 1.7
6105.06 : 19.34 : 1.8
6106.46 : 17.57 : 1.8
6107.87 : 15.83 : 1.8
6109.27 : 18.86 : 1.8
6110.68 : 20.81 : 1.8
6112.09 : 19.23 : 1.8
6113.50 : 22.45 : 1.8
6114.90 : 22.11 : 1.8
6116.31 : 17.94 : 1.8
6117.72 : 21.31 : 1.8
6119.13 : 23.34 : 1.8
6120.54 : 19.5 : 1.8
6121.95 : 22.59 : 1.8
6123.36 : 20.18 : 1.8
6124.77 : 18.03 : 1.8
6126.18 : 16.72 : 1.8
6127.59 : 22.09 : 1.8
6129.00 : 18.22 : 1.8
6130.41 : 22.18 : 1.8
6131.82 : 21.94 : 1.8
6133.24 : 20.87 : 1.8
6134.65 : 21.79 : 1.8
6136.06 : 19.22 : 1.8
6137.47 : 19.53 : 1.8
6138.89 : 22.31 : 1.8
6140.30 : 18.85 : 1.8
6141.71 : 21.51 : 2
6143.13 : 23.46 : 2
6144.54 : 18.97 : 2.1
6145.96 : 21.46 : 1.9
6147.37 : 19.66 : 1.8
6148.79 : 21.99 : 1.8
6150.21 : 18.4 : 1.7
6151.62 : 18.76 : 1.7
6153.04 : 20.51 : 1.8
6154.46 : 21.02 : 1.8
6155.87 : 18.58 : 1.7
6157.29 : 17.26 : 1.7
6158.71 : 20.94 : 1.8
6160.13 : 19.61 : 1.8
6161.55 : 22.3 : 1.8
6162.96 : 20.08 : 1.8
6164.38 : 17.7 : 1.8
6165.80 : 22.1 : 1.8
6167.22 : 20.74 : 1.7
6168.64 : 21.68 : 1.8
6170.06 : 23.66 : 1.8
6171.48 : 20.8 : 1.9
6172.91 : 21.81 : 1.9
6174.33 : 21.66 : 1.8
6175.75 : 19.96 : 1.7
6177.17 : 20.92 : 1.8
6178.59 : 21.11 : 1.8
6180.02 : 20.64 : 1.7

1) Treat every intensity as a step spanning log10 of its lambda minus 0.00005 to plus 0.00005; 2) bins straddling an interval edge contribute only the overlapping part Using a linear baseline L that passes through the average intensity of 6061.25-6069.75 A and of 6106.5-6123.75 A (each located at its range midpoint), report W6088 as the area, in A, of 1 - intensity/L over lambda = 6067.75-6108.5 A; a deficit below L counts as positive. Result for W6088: 2.4 A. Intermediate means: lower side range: 23.1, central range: 20.5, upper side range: 20.2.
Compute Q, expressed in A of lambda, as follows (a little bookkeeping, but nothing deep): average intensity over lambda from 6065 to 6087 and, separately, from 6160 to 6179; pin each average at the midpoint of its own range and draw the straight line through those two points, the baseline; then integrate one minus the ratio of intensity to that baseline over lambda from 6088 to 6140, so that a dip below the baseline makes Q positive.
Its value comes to 1.5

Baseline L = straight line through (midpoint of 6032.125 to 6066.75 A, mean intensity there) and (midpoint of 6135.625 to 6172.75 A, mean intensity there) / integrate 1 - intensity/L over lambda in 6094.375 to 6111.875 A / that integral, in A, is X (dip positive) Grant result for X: 0.75 A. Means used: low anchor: 20.2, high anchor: 20.5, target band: 19.4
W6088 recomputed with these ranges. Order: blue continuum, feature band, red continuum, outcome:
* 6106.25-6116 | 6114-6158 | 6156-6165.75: -1.50 A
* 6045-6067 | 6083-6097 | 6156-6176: -0.44 A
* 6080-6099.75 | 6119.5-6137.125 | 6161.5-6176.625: 0.76 A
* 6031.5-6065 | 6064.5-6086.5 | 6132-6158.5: -1.02 A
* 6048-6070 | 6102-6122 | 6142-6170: 1.20 A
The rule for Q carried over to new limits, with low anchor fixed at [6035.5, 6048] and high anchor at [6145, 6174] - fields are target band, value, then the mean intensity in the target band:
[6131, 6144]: -0.61 A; 21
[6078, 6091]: -1.74 A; 21.8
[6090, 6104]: -1.03 A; 20.9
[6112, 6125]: -0.69 A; 20.8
